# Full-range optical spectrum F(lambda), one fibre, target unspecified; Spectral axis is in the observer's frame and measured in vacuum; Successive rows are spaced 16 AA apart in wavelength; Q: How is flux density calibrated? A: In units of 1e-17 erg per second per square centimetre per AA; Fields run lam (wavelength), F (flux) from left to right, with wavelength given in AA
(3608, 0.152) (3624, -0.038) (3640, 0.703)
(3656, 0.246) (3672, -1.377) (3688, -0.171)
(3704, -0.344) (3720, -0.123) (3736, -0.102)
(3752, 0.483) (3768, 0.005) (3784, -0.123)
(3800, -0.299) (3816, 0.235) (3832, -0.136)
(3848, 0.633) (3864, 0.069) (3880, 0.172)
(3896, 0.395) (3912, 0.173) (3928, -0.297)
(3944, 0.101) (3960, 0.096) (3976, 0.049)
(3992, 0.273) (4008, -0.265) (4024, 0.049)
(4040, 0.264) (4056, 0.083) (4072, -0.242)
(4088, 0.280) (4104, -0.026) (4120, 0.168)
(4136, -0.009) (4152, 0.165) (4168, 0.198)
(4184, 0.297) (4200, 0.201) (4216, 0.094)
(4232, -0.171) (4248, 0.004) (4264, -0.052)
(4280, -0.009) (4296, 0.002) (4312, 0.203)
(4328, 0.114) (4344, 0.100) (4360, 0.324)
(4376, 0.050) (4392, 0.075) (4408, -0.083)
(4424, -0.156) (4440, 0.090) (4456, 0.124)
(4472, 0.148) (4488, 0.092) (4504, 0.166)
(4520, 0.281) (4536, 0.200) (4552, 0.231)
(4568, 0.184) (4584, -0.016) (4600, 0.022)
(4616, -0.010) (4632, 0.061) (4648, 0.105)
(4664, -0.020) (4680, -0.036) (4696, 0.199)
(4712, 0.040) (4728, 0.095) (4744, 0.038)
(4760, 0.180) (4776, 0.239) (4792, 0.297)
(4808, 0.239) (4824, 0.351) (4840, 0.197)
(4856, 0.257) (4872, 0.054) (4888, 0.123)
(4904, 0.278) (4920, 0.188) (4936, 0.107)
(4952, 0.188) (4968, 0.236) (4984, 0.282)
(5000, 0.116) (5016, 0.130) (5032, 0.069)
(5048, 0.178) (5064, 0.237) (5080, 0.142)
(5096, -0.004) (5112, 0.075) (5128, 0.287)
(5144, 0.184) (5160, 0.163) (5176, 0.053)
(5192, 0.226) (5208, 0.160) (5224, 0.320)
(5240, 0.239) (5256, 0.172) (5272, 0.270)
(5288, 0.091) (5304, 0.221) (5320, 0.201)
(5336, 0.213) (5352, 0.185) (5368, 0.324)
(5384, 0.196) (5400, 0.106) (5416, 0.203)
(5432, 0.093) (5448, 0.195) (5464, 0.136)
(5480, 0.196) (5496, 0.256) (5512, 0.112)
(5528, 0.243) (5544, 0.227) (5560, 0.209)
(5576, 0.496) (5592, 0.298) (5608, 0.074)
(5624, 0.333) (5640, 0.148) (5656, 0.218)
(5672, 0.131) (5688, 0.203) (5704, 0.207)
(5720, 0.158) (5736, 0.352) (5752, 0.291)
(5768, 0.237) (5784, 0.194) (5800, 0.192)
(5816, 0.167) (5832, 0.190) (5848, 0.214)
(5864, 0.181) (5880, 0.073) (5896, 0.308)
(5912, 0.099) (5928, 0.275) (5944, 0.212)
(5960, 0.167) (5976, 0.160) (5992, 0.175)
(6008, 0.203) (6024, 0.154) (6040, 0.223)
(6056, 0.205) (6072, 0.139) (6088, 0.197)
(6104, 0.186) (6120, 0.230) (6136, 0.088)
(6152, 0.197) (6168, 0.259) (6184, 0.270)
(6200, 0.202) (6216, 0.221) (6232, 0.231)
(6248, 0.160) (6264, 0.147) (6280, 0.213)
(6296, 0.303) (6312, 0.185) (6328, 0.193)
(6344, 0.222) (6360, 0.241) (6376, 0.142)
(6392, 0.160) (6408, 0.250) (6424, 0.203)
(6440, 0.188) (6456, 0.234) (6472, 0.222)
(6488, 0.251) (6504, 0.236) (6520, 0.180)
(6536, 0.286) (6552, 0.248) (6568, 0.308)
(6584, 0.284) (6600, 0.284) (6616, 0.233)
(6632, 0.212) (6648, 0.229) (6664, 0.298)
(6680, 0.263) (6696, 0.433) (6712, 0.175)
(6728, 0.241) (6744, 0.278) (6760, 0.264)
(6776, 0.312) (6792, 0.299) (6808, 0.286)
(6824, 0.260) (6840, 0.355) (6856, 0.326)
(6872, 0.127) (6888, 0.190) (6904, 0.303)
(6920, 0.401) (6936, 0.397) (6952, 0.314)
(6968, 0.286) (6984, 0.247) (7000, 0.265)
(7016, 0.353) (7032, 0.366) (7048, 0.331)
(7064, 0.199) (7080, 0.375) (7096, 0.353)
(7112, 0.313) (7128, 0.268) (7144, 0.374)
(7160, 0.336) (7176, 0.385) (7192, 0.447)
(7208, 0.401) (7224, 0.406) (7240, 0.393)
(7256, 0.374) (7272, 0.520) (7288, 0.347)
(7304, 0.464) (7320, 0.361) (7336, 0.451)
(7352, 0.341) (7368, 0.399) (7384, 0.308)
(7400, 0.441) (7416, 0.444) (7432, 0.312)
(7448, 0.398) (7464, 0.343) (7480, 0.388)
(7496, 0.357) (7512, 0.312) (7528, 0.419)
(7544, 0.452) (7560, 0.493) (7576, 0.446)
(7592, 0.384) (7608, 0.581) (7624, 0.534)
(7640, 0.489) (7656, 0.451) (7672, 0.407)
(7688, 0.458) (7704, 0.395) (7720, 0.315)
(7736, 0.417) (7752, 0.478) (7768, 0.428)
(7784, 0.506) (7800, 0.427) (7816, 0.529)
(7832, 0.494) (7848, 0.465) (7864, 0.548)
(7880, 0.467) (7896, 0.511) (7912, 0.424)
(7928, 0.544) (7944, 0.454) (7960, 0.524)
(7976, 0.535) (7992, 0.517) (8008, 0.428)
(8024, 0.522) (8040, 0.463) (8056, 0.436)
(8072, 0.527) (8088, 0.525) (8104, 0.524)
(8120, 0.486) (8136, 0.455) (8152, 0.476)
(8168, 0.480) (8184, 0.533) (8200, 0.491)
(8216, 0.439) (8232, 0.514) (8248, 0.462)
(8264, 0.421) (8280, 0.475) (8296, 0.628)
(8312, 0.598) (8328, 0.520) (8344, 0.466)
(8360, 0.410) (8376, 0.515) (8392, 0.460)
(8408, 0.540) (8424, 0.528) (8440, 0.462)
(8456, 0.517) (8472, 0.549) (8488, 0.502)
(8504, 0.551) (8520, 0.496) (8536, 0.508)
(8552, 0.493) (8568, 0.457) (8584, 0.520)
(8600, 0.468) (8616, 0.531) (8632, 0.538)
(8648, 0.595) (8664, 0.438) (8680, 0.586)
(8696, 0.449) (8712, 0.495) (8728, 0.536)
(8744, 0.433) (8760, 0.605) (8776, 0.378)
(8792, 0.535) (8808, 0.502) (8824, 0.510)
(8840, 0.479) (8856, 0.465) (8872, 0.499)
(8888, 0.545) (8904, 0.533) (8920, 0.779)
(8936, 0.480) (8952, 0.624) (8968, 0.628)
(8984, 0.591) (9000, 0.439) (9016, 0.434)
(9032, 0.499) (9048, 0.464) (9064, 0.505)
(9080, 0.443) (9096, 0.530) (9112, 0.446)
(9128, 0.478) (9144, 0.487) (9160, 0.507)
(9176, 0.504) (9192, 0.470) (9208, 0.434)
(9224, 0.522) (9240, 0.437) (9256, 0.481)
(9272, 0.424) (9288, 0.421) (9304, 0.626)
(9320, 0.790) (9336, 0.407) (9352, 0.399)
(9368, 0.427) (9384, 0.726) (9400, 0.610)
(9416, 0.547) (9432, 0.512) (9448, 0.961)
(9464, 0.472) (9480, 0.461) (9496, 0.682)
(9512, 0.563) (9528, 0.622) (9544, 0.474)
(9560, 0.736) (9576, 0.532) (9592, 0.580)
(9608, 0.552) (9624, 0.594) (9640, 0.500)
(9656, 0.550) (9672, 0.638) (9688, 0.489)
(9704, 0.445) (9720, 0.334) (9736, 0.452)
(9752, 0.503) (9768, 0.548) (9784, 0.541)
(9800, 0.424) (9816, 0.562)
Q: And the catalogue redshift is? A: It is 0.79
